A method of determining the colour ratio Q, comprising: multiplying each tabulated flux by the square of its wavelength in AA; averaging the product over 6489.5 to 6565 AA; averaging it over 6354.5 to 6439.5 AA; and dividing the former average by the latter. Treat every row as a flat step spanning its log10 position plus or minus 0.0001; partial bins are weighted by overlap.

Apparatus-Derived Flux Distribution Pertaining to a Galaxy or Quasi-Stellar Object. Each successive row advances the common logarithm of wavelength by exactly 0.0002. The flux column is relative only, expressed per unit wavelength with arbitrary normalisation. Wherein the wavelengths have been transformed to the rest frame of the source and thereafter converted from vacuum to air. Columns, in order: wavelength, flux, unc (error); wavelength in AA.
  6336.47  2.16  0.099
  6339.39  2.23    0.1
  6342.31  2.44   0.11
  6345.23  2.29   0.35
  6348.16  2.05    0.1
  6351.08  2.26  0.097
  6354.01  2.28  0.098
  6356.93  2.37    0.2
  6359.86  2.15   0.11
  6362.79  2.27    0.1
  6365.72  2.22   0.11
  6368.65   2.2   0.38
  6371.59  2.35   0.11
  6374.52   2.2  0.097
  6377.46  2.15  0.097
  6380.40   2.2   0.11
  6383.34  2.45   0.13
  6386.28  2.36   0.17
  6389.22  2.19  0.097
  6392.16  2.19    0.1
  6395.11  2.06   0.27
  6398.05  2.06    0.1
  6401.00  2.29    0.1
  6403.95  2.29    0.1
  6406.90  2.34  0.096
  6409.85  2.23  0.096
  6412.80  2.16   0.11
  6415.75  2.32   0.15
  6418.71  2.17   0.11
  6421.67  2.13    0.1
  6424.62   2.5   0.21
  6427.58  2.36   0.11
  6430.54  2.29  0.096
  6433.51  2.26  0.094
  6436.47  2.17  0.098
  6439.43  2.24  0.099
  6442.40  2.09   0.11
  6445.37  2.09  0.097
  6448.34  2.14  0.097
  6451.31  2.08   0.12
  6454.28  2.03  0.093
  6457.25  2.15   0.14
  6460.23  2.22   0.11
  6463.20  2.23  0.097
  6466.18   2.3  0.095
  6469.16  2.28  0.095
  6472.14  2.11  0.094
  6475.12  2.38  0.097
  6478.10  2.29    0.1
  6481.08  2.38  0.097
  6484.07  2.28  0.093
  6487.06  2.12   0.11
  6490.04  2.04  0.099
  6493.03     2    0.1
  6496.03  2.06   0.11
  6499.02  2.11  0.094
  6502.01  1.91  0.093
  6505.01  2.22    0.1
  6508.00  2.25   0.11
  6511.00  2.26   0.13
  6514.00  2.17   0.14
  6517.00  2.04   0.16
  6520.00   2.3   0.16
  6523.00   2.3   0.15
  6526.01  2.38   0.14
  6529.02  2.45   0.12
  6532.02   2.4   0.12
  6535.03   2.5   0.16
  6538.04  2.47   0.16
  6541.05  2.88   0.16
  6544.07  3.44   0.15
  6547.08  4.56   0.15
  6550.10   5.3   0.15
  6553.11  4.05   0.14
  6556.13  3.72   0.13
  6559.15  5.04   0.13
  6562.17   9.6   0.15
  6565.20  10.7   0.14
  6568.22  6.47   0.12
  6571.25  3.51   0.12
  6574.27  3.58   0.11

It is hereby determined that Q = 1.49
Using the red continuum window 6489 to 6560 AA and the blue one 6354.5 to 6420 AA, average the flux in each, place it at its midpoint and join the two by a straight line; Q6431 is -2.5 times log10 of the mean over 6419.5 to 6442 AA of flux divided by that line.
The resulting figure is 0.07 mag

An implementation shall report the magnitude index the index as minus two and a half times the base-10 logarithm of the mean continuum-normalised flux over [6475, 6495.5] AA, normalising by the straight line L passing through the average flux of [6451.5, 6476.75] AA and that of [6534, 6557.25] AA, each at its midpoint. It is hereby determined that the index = 0.17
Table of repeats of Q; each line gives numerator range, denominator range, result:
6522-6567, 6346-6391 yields 2.02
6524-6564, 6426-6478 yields 1.84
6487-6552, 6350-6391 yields 1.19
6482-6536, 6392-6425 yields 1.03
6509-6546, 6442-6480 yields 1.16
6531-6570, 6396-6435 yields 2.26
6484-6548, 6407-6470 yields 1.11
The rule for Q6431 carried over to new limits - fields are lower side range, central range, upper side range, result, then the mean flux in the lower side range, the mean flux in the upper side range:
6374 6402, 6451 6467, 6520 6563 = 0.307 mag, 2.21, 3.65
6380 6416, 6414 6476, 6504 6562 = 0.153 mag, 2.24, 3.15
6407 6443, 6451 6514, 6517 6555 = 0.217 mag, 2.25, 3.05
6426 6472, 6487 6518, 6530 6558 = 0.353 mag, 2.19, 3.48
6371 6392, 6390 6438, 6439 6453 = -0.024 mag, 2.26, 2.12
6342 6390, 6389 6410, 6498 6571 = 0.152 mag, 2.26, 3.66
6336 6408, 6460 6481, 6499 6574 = 0.339 mag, 2.24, 3.68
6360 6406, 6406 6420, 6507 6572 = 0.138 mag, 2.23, 3.87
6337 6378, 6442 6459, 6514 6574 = 0.440 mag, 2.25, 4.06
